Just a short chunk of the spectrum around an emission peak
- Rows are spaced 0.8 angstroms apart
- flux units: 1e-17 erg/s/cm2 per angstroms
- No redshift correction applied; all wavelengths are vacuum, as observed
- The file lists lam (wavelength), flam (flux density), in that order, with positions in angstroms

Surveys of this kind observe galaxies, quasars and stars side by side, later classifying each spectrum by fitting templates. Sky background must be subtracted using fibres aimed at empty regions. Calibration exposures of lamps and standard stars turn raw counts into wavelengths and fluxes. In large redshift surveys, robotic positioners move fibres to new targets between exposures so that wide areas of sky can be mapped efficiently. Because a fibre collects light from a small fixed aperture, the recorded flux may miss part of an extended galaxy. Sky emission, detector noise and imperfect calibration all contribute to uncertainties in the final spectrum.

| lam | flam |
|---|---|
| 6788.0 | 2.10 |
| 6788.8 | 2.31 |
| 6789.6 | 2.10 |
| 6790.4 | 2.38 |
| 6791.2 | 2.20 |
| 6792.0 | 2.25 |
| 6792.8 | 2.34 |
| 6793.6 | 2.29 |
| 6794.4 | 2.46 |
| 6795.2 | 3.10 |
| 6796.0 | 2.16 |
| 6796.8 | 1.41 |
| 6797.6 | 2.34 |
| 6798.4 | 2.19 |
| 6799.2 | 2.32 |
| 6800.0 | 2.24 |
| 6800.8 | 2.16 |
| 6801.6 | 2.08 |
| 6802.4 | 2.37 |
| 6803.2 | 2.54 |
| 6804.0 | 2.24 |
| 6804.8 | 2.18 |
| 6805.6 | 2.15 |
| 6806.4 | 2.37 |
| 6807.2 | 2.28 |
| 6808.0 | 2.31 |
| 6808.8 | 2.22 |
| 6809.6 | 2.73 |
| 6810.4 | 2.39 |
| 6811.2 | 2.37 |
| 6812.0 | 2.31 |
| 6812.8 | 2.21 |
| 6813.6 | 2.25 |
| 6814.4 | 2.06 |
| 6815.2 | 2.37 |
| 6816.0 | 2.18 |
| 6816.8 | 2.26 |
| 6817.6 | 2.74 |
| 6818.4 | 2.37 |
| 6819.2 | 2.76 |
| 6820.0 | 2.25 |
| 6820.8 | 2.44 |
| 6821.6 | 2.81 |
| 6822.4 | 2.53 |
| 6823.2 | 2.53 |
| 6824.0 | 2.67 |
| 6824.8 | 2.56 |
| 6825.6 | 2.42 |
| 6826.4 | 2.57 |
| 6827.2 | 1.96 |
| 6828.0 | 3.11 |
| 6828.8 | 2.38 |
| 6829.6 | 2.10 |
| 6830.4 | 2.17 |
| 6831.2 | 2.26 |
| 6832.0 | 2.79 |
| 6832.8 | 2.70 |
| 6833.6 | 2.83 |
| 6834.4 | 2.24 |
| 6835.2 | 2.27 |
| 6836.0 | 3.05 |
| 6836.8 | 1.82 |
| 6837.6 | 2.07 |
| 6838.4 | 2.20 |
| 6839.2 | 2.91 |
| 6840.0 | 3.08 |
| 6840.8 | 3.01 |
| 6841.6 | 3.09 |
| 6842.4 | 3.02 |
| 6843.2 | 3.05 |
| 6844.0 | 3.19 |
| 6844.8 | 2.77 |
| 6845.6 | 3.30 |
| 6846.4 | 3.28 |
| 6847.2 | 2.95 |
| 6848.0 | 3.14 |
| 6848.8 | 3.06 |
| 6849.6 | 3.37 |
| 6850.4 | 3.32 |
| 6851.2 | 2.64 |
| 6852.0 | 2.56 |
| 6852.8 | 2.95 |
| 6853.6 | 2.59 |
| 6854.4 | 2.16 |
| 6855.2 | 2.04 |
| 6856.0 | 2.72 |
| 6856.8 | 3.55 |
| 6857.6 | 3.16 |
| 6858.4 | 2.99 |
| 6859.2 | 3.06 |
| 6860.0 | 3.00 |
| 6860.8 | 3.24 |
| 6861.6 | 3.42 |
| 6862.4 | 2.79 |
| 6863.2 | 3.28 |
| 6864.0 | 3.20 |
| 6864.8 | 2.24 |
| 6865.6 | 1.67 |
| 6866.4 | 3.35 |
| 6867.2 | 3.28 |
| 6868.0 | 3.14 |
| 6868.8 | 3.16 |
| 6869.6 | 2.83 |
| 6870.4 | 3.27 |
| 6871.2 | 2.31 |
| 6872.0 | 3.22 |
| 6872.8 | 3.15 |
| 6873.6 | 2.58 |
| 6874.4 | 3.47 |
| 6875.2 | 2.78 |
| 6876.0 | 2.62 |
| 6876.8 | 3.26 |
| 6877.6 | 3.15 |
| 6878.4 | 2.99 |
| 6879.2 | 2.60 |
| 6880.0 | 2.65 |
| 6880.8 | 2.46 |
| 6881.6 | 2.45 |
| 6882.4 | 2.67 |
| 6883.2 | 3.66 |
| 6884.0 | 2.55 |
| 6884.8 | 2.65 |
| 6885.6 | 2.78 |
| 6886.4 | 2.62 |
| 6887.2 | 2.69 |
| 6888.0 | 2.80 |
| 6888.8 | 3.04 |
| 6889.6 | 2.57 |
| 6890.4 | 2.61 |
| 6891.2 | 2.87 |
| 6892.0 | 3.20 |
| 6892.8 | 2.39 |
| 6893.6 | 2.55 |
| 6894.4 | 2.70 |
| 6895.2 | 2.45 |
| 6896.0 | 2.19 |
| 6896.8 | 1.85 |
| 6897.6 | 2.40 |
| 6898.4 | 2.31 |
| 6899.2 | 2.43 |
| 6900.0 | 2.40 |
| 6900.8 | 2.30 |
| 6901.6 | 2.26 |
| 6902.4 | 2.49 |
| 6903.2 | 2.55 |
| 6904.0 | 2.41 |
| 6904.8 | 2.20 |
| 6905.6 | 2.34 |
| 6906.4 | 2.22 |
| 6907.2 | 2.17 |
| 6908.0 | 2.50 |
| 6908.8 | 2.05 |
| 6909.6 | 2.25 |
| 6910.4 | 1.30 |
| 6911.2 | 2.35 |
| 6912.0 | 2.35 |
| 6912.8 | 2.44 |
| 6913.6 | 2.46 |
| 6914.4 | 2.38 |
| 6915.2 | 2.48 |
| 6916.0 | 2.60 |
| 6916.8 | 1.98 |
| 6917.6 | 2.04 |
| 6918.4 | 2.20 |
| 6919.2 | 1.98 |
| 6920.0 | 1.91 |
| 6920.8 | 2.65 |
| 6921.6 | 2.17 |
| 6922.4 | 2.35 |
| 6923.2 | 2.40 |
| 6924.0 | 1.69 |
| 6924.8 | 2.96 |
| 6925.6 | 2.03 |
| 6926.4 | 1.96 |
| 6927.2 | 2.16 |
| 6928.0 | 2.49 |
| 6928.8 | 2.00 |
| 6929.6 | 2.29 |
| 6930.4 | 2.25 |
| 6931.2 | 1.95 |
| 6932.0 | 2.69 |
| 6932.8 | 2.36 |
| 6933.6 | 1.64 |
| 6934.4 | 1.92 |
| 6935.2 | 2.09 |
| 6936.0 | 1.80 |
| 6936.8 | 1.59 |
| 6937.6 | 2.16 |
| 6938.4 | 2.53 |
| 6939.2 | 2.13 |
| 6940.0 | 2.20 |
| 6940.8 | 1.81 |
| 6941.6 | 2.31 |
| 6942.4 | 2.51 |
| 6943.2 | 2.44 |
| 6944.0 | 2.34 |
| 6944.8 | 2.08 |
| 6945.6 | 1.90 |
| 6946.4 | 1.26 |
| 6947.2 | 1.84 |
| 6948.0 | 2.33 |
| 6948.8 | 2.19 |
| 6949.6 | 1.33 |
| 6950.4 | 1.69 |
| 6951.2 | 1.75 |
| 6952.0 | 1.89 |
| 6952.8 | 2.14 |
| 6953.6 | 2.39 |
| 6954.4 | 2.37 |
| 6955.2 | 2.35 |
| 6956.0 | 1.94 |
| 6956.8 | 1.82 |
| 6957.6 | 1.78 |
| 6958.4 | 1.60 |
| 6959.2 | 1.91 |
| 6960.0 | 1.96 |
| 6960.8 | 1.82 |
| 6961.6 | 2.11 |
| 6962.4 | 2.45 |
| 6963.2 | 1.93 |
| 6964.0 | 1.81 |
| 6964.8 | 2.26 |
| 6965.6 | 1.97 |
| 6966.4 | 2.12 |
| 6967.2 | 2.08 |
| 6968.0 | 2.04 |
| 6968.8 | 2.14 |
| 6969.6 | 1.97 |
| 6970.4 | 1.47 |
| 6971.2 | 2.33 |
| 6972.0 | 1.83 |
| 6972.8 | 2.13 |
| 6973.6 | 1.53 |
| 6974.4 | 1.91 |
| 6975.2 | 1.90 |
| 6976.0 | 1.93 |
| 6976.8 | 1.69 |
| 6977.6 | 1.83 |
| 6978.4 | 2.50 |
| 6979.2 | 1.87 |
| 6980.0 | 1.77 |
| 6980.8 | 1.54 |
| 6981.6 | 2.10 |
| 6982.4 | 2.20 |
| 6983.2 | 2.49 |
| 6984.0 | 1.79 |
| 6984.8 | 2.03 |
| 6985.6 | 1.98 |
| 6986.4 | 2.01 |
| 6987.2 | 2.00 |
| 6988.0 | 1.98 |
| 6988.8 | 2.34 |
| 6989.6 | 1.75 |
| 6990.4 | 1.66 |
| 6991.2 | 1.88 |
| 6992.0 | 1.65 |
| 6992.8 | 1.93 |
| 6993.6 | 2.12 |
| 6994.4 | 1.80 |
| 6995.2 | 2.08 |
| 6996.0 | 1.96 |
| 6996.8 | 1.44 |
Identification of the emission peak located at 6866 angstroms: Mg II 2798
